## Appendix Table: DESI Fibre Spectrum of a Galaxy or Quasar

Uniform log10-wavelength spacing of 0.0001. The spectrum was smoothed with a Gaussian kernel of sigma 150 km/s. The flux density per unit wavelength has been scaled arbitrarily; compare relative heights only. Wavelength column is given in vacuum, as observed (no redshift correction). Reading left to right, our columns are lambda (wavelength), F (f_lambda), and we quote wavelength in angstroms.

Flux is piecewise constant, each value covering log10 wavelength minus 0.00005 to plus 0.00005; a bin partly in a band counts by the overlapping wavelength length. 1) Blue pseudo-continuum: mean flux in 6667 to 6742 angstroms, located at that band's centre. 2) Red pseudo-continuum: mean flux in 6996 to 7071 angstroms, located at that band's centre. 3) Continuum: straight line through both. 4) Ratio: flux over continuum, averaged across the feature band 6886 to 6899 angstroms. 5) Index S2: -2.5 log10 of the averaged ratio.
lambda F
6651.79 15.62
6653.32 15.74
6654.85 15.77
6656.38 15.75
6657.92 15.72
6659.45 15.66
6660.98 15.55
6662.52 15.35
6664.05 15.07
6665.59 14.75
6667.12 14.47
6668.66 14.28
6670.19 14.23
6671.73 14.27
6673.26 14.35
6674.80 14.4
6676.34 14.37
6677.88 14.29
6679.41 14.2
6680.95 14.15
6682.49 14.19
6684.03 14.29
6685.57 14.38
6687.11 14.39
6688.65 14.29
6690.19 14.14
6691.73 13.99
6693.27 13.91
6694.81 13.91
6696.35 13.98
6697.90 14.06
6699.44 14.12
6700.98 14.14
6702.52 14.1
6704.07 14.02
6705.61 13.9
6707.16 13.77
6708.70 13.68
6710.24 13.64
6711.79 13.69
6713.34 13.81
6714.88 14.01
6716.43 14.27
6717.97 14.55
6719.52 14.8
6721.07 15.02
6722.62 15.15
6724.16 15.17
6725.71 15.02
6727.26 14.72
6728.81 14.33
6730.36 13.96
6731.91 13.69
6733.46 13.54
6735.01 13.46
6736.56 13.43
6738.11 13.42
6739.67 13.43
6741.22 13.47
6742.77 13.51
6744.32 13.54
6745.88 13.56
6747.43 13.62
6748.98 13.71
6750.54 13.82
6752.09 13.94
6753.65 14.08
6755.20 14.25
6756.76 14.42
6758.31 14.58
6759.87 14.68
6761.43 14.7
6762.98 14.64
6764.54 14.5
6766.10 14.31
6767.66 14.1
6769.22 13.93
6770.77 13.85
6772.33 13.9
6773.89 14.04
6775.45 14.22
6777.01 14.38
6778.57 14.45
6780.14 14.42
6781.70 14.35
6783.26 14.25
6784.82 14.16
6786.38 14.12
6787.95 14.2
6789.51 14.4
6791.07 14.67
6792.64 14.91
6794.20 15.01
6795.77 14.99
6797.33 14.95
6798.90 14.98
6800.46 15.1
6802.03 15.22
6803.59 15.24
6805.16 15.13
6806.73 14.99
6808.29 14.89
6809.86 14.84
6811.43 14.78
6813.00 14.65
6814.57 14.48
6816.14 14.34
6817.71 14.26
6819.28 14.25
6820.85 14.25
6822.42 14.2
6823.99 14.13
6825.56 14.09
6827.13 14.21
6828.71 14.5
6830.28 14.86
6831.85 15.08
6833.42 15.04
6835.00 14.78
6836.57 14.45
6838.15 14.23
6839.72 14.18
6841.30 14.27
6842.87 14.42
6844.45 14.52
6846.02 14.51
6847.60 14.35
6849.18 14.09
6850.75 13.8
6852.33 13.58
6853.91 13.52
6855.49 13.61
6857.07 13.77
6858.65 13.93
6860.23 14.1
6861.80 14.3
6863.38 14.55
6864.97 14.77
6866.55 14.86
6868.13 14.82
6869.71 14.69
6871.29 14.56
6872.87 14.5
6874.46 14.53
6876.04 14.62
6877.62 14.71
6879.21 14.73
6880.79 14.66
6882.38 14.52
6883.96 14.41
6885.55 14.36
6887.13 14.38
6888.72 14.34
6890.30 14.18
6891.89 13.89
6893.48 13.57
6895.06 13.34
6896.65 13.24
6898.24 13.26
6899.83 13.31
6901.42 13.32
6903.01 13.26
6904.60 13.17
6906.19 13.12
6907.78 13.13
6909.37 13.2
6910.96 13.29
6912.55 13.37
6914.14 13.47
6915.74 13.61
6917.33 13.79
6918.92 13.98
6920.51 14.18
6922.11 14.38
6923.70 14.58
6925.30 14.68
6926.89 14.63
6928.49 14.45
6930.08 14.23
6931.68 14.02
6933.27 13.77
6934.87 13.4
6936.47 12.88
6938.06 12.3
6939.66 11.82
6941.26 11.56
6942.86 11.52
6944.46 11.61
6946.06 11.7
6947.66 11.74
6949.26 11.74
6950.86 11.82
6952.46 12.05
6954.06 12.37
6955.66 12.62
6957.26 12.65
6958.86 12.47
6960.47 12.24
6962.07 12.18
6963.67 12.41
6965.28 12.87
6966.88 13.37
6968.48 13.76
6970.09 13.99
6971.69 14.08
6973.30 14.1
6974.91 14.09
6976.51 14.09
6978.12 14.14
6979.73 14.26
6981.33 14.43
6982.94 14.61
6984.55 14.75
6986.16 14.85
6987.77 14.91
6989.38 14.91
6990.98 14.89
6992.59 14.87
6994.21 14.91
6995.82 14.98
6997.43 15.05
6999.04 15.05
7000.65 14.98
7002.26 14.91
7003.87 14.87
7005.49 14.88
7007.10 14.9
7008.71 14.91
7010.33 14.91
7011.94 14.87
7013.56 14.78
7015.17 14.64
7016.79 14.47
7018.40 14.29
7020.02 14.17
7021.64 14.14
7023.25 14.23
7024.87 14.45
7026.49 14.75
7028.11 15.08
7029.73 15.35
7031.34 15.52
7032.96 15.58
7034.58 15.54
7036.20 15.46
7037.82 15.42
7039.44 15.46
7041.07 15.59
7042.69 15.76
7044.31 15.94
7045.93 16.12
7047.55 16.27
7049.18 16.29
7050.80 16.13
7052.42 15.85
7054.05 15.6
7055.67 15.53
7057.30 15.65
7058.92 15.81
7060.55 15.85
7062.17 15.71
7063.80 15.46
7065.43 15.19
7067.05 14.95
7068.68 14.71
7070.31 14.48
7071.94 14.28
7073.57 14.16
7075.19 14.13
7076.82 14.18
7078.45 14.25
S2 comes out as 0.07 mag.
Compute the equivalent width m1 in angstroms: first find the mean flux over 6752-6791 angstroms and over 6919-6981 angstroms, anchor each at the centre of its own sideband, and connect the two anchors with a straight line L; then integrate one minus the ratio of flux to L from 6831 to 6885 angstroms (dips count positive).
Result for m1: -2.6 angstroms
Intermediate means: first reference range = 14.3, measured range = 14.4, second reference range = 13.1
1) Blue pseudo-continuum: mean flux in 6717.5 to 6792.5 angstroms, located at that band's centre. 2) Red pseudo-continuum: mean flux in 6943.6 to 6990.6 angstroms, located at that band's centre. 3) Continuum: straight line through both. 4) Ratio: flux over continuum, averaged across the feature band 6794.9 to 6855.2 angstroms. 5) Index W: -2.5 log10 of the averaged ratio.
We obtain -0.049 mag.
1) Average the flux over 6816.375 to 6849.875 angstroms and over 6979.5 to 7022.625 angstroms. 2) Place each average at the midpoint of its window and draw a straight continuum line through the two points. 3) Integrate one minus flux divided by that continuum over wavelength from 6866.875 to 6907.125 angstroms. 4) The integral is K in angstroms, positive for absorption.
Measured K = 1.3 angstroms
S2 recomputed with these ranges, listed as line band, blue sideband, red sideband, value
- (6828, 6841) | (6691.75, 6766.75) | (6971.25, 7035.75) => -0.02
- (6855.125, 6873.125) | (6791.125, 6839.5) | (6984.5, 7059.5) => 0.03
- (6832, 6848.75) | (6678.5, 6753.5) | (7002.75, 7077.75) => 0.00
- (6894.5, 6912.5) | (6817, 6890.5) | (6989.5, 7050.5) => 0.11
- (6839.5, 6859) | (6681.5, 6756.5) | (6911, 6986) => -0.03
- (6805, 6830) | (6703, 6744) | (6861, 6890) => -0.01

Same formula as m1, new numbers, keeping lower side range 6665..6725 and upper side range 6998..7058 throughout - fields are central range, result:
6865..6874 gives 0.0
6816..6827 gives 0.3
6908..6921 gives 1.1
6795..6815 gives -0.5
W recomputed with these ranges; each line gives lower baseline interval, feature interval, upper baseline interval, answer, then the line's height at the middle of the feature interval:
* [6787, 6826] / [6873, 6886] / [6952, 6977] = -0.05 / 13.9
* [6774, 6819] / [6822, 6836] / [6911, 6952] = -0.02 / 14.3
